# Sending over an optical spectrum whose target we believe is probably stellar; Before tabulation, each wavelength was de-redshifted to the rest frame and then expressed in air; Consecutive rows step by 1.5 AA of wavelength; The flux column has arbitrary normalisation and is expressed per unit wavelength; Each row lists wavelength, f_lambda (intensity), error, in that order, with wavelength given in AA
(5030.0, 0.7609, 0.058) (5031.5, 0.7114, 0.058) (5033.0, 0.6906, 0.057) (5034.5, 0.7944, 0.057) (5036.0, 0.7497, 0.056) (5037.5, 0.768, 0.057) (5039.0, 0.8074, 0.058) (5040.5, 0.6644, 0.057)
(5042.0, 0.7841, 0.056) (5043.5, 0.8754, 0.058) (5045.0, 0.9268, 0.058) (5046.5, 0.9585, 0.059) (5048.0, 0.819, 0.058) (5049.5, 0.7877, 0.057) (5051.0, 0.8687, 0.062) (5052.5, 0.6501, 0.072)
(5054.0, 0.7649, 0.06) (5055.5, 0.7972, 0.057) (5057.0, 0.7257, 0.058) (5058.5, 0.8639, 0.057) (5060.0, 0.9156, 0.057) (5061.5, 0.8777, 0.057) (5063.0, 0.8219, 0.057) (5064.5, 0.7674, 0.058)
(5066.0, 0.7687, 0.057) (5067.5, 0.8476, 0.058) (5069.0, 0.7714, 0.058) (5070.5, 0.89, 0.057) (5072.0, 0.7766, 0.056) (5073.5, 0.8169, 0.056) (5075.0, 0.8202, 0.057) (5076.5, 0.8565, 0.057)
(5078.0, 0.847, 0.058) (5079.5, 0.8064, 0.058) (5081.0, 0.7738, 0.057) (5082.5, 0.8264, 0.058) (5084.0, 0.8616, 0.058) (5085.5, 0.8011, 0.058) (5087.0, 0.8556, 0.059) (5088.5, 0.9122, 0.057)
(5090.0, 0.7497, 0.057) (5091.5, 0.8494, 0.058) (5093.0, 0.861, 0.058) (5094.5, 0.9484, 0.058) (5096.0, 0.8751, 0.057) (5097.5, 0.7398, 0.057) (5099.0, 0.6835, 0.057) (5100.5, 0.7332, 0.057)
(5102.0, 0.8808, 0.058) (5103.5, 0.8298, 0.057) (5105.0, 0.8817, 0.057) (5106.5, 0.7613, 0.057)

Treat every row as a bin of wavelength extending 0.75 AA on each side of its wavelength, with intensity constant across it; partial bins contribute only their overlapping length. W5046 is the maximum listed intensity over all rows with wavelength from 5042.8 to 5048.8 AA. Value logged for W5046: 0.9585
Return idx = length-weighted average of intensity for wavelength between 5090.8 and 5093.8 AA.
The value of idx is 0.857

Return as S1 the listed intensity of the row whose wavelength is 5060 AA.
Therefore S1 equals 0.9156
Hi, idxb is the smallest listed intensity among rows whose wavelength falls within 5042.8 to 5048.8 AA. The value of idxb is 0.819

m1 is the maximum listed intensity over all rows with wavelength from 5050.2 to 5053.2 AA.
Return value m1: 0.8687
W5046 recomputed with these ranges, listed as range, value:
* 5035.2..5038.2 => 0.768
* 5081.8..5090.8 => 0.9122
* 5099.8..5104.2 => 0.8808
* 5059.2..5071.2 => 0.9156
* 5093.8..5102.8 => 0.9484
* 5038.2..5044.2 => 0.8754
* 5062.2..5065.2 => 0.8219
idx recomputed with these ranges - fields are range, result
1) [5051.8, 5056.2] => 0.738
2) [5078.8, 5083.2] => 0.802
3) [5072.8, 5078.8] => 0.835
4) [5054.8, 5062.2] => 0.836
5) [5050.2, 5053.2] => 0.762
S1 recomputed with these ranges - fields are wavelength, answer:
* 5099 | 0.6835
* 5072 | 0.7766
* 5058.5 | 0.8639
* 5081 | 0.7738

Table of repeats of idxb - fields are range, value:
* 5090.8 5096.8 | 0.8494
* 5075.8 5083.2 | 0.7738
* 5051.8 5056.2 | 0.6501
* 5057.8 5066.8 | 0.7674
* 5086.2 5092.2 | 0.7497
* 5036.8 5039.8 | 0.768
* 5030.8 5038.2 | 0.6906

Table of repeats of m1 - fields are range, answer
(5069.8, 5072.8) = 0.89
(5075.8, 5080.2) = 0.8565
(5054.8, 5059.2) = 0.8639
